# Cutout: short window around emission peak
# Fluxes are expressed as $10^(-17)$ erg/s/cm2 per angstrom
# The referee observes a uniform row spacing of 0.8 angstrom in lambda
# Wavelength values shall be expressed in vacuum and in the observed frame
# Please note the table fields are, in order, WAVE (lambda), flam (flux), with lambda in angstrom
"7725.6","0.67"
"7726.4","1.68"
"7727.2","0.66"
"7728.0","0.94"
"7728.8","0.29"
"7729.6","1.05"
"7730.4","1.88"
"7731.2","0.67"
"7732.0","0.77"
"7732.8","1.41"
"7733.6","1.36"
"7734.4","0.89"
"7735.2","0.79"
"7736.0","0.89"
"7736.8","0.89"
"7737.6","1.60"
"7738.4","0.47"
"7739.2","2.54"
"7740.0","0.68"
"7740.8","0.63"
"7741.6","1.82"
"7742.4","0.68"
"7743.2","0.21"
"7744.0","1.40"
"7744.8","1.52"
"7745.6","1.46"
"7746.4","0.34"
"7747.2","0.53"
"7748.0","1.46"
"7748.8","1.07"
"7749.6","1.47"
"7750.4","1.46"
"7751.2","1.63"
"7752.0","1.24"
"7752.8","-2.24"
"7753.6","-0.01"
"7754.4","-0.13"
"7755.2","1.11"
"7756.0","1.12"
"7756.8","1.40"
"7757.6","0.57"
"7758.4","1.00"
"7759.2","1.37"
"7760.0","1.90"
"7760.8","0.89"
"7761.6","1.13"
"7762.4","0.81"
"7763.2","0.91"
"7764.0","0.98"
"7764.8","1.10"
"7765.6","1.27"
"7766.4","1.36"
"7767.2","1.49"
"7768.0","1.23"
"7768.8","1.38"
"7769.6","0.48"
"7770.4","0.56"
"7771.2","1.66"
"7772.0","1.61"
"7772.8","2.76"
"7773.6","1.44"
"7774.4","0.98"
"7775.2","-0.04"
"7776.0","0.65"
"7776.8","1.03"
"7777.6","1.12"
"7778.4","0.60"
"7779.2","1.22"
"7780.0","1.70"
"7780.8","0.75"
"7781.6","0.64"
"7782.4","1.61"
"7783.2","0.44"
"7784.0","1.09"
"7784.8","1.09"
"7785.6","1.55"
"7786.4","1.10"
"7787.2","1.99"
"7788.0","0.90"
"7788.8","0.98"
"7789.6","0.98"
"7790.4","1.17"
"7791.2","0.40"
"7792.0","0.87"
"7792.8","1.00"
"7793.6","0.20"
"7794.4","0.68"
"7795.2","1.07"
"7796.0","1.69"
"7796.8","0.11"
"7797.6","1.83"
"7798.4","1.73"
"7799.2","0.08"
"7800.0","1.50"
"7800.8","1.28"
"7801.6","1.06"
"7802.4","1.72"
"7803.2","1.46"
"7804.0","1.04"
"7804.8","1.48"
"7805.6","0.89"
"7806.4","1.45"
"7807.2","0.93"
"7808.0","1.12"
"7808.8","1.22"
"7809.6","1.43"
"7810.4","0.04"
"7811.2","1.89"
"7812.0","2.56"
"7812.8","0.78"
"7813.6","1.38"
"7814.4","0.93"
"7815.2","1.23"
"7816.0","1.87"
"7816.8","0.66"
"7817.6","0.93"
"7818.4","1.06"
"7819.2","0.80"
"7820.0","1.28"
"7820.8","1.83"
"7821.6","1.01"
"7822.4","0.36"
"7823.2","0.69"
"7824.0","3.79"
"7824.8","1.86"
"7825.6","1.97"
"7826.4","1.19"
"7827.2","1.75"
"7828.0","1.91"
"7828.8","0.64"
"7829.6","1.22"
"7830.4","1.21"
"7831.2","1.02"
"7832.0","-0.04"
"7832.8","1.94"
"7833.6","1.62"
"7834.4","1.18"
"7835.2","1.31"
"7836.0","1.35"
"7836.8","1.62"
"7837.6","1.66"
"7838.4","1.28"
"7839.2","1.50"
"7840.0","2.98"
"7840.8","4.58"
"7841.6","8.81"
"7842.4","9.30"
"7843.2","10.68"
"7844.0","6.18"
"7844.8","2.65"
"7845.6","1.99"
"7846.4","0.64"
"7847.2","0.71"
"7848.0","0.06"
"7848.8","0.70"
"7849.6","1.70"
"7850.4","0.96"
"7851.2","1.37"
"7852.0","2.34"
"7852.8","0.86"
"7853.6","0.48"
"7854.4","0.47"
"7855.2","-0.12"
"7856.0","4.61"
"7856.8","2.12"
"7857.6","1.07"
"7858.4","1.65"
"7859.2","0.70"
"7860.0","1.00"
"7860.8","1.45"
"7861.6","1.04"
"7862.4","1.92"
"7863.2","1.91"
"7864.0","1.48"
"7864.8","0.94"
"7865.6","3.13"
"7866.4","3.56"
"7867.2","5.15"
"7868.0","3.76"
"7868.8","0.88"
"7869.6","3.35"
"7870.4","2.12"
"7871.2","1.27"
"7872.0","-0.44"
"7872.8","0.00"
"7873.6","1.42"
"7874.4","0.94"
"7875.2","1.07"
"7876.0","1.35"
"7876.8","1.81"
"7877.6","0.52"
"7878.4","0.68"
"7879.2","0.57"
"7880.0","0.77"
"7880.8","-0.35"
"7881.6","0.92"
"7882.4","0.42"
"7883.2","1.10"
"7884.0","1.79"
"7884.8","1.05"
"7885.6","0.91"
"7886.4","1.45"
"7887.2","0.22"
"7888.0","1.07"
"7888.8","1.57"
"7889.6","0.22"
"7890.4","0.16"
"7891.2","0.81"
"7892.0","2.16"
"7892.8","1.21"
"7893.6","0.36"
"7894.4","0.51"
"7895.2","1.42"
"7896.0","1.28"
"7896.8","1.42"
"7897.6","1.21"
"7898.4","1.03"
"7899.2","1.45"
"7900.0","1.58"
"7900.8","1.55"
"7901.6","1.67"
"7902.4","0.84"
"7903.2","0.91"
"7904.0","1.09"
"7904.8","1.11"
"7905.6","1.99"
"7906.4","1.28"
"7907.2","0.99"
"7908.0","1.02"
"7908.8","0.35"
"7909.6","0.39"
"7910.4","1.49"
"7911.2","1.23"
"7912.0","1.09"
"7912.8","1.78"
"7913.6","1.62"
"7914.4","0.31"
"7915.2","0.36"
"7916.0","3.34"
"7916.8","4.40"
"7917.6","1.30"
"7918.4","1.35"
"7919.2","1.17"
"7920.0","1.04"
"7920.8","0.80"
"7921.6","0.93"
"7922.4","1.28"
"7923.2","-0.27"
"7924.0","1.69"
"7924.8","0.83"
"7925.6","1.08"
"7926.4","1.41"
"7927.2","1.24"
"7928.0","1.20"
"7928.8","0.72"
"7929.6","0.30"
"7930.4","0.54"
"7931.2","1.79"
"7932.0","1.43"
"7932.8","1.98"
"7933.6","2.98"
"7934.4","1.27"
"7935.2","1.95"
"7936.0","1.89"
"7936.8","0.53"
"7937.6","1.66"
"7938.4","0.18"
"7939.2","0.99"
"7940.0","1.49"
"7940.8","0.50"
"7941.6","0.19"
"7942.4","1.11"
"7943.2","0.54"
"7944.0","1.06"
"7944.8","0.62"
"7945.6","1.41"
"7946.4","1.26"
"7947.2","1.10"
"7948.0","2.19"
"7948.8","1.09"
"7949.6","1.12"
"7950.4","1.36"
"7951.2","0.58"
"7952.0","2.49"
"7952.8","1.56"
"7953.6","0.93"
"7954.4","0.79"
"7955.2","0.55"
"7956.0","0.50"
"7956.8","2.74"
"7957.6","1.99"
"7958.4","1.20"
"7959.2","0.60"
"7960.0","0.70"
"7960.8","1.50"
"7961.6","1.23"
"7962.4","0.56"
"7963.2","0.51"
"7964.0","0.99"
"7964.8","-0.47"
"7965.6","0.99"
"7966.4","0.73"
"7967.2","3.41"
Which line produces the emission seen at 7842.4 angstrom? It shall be H-alpha 6563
